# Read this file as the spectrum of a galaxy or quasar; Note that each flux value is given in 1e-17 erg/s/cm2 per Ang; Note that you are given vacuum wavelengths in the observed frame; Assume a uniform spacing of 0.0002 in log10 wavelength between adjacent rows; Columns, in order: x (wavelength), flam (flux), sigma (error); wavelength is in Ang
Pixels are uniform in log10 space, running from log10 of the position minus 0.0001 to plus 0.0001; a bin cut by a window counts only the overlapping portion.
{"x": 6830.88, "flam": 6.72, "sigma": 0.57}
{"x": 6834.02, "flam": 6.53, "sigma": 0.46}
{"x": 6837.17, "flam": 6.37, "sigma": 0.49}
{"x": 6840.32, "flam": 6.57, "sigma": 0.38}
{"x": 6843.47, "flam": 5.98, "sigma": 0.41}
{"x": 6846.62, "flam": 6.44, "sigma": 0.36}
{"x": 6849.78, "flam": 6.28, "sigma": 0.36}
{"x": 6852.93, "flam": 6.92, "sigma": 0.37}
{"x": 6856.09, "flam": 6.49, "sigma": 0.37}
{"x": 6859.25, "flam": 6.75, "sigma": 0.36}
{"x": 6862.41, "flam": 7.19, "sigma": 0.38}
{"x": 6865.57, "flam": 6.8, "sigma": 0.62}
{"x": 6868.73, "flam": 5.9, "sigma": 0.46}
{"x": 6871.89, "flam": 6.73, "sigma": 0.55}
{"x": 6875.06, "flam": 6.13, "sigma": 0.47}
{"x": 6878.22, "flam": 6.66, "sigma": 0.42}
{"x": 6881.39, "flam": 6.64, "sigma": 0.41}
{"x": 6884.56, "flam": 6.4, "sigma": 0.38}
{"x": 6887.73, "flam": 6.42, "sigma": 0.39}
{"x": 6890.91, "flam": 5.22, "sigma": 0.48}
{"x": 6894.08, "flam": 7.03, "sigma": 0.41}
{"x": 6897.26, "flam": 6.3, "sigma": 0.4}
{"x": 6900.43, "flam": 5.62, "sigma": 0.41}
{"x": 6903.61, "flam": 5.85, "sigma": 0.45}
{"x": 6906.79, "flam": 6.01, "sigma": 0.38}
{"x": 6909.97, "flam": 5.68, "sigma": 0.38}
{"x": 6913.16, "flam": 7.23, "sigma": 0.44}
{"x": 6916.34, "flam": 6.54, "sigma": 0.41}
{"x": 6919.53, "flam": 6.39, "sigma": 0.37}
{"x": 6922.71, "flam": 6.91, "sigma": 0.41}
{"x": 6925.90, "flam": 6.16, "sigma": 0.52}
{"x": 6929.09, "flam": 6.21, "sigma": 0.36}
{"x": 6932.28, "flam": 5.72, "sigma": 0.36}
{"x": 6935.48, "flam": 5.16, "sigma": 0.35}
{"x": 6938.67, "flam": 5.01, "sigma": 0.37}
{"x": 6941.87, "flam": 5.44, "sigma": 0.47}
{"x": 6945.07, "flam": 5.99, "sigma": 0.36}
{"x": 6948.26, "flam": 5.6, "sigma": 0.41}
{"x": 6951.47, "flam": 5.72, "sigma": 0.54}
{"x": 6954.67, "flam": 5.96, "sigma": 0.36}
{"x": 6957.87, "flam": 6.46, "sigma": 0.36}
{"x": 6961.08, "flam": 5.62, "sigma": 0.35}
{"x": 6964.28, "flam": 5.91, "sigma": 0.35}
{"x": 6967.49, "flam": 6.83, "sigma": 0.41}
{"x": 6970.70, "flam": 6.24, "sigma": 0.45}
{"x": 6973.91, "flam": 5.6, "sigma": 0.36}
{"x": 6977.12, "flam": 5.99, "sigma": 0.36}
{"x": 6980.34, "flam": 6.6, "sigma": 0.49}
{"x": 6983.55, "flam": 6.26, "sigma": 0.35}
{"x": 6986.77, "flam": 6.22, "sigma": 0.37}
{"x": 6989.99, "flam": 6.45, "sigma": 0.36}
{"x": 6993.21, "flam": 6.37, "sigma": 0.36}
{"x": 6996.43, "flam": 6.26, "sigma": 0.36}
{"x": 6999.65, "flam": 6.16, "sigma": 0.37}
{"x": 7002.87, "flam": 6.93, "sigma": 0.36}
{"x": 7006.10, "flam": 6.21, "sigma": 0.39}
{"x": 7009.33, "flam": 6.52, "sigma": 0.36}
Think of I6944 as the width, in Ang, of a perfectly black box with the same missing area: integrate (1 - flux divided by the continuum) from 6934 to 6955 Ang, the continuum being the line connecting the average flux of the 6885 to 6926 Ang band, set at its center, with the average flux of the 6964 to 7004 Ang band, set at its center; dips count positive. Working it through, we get 2.5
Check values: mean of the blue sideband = 6.27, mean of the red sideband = 6.3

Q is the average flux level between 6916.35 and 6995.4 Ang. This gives 6.05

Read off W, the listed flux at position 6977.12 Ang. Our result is 5.99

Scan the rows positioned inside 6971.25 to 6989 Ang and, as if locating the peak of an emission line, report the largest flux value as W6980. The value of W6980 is 6.6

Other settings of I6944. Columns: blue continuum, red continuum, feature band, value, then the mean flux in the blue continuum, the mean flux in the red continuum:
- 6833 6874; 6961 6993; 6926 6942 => 1.9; 6.53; 6.21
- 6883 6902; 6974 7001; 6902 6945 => 1.2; 6.17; 6.25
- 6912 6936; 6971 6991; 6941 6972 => 1.3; 6.32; 6.18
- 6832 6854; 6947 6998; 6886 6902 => 0.5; 6.44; 6.13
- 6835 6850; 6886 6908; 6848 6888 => -2.3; 6.34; 6.07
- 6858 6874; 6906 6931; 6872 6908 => 1.7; 6.66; 6.4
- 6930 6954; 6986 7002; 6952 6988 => -1.0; 5.56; 6.33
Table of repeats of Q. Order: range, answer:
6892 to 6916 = 6.24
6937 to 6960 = 5.74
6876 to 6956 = 6.07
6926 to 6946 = 5.62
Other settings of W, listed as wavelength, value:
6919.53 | 6.39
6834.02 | 6.53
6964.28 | 5.91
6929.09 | 6.21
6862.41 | 7.19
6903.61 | 5.85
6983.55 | 6.26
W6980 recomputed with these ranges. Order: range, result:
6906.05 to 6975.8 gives 7.23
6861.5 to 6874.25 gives 7.19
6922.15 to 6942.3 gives 6.91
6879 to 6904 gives 7.03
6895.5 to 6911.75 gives 6.3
